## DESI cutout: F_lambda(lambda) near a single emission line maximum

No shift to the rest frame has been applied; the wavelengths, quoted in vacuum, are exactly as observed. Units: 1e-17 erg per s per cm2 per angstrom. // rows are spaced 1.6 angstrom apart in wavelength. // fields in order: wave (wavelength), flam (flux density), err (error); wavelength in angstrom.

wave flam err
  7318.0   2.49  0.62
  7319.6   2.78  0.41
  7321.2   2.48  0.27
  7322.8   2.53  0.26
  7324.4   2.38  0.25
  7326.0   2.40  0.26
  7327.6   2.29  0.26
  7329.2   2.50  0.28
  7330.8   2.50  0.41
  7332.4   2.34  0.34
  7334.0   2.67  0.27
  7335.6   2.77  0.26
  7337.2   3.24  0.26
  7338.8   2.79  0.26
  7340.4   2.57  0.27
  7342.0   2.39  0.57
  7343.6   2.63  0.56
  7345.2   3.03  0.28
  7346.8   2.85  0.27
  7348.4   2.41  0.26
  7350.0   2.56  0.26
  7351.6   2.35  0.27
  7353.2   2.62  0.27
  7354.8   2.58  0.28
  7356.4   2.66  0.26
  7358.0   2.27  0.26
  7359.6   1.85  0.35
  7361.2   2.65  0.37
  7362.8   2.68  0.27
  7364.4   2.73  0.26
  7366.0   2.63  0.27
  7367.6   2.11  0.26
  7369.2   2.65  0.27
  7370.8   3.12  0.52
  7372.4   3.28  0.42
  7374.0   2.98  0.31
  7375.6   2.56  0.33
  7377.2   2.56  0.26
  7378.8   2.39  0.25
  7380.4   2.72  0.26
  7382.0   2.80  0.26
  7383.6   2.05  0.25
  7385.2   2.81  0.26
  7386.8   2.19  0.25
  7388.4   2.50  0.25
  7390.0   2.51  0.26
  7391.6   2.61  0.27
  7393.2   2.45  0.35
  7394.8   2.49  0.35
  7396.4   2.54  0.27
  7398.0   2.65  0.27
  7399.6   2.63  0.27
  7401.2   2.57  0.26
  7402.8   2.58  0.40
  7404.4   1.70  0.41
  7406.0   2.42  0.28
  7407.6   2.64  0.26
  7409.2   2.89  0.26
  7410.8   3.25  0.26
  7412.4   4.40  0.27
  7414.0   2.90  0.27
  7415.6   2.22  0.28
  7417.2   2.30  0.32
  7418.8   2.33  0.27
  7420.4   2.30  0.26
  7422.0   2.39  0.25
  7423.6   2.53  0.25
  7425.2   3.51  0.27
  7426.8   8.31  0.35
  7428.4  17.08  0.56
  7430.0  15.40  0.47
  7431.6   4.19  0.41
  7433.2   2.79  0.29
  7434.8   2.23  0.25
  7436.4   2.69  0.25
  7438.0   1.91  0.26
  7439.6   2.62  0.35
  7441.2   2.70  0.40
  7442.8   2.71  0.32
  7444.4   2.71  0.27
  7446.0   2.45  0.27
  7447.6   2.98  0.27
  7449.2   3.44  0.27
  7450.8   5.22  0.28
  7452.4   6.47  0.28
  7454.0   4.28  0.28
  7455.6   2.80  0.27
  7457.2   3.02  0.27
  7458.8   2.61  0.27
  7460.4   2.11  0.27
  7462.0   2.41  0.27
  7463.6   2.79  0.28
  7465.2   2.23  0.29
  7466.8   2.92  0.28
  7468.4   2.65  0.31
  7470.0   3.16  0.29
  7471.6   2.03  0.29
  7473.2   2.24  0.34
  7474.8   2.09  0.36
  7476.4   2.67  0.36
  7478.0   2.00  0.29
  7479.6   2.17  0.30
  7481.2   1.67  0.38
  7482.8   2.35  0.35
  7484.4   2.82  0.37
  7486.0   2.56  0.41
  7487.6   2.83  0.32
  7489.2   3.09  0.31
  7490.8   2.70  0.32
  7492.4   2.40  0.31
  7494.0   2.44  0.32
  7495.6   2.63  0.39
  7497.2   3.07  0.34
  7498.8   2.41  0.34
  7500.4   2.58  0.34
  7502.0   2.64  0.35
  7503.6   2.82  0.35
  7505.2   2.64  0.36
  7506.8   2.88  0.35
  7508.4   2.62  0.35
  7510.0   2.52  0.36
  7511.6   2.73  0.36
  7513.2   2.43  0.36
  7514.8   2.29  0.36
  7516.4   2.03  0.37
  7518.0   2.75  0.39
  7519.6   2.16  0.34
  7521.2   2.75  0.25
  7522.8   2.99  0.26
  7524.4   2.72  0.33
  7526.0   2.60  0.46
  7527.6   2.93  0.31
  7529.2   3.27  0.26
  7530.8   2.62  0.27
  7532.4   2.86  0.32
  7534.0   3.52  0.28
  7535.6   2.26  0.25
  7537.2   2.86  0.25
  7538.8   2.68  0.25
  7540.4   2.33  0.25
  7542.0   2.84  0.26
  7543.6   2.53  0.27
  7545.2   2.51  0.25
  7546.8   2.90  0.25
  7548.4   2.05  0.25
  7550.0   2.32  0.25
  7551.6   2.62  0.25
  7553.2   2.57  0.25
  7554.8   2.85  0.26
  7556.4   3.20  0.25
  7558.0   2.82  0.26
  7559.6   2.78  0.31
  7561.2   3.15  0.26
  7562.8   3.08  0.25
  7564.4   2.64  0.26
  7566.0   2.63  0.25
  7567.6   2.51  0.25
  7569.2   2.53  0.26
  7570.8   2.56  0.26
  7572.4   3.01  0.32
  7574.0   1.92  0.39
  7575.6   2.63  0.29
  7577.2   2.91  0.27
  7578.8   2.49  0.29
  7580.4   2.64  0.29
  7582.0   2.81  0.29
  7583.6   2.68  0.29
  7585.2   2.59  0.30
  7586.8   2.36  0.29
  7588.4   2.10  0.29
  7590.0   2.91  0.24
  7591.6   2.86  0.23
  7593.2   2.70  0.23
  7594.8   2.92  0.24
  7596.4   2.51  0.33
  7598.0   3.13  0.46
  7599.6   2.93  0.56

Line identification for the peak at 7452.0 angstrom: [N II]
